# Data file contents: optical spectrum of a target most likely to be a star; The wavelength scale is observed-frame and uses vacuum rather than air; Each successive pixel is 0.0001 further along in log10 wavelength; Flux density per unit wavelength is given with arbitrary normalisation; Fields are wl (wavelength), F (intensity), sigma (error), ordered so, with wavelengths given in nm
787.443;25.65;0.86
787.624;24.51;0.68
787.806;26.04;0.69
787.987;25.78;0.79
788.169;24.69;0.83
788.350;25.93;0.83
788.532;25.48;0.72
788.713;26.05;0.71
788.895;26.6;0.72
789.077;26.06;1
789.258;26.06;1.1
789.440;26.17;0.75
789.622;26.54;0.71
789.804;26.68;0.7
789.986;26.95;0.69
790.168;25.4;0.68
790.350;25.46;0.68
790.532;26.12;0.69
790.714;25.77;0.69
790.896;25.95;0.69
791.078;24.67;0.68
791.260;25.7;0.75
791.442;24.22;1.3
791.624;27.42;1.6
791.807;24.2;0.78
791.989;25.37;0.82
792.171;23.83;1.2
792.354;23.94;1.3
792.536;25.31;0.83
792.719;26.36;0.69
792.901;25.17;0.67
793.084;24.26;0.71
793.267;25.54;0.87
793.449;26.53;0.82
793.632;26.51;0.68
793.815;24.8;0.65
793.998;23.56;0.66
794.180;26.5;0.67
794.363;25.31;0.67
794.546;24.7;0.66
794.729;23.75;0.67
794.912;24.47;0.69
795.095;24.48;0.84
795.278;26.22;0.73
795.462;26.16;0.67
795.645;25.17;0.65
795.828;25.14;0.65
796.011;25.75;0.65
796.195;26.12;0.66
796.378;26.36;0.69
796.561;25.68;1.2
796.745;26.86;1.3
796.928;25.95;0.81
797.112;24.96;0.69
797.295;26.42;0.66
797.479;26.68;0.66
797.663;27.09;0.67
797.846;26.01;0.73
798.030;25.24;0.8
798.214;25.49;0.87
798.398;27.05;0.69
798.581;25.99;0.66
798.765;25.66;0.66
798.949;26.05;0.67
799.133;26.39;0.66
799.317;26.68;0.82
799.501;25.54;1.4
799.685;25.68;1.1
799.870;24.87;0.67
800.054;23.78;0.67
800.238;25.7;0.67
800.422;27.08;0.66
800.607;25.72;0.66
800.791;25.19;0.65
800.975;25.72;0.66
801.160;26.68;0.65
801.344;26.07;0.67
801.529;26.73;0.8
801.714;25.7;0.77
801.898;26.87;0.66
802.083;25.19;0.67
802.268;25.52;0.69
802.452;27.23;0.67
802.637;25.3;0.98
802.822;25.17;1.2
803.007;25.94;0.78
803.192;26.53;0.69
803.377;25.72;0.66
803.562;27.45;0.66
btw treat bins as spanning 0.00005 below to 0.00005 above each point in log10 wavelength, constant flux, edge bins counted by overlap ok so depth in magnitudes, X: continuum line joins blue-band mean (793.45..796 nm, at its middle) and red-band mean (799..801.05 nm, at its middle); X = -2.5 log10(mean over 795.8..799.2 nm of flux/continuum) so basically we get -0.03 mag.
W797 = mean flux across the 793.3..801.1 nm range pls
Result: 25.7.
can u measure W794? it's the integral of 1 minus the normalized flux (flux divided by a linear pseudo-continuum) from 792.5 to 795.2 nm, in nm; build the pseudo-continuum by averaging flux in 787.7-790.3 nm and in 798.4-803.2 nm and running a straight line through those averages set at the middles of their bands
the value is 0.08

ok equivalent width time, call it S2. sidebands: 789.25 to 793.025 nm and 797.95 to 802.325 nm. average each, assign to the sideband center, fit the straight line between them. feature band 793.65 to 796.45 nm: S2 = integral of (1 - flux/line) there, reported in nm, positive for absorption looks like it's 0.05 nm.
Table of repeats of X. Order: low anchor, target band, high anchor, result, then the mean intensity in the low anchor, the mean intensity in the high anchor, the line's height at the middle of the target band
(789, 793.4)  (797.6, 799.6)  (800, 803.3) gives -0.01 mag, 25.6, 25.9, 25.8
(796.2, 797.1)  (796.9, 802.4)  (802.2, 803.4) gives 0.00 mag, 26.1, 25.9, 26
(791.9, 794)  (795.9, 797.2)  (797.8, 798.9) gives -0.01 mag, 25.2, 25.9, 25.7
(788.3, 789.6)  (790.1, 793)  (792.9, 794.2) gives 0.01 mag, 26.1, 25.3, 25.6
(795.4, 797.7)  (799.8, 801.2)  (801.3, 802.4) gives 0.02 mag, 26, 26.1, 26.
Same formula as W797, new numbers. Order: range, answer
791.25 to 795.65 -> 25.2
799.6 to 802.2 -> 25.8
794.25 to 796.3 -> 25.2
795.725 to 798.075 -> 26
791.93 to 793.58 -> 25.2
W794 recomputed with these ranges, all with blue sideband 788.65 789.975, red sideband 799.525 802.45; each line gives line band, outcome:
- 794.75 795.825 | 0.036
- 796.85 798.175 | -0.003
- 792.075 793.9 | 0.066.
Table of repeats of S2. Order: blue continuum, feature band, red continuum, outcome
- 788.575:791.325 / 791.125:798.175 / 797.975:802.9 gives 0.131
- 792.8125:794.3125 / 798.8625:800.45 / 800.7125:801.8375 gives 0.013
